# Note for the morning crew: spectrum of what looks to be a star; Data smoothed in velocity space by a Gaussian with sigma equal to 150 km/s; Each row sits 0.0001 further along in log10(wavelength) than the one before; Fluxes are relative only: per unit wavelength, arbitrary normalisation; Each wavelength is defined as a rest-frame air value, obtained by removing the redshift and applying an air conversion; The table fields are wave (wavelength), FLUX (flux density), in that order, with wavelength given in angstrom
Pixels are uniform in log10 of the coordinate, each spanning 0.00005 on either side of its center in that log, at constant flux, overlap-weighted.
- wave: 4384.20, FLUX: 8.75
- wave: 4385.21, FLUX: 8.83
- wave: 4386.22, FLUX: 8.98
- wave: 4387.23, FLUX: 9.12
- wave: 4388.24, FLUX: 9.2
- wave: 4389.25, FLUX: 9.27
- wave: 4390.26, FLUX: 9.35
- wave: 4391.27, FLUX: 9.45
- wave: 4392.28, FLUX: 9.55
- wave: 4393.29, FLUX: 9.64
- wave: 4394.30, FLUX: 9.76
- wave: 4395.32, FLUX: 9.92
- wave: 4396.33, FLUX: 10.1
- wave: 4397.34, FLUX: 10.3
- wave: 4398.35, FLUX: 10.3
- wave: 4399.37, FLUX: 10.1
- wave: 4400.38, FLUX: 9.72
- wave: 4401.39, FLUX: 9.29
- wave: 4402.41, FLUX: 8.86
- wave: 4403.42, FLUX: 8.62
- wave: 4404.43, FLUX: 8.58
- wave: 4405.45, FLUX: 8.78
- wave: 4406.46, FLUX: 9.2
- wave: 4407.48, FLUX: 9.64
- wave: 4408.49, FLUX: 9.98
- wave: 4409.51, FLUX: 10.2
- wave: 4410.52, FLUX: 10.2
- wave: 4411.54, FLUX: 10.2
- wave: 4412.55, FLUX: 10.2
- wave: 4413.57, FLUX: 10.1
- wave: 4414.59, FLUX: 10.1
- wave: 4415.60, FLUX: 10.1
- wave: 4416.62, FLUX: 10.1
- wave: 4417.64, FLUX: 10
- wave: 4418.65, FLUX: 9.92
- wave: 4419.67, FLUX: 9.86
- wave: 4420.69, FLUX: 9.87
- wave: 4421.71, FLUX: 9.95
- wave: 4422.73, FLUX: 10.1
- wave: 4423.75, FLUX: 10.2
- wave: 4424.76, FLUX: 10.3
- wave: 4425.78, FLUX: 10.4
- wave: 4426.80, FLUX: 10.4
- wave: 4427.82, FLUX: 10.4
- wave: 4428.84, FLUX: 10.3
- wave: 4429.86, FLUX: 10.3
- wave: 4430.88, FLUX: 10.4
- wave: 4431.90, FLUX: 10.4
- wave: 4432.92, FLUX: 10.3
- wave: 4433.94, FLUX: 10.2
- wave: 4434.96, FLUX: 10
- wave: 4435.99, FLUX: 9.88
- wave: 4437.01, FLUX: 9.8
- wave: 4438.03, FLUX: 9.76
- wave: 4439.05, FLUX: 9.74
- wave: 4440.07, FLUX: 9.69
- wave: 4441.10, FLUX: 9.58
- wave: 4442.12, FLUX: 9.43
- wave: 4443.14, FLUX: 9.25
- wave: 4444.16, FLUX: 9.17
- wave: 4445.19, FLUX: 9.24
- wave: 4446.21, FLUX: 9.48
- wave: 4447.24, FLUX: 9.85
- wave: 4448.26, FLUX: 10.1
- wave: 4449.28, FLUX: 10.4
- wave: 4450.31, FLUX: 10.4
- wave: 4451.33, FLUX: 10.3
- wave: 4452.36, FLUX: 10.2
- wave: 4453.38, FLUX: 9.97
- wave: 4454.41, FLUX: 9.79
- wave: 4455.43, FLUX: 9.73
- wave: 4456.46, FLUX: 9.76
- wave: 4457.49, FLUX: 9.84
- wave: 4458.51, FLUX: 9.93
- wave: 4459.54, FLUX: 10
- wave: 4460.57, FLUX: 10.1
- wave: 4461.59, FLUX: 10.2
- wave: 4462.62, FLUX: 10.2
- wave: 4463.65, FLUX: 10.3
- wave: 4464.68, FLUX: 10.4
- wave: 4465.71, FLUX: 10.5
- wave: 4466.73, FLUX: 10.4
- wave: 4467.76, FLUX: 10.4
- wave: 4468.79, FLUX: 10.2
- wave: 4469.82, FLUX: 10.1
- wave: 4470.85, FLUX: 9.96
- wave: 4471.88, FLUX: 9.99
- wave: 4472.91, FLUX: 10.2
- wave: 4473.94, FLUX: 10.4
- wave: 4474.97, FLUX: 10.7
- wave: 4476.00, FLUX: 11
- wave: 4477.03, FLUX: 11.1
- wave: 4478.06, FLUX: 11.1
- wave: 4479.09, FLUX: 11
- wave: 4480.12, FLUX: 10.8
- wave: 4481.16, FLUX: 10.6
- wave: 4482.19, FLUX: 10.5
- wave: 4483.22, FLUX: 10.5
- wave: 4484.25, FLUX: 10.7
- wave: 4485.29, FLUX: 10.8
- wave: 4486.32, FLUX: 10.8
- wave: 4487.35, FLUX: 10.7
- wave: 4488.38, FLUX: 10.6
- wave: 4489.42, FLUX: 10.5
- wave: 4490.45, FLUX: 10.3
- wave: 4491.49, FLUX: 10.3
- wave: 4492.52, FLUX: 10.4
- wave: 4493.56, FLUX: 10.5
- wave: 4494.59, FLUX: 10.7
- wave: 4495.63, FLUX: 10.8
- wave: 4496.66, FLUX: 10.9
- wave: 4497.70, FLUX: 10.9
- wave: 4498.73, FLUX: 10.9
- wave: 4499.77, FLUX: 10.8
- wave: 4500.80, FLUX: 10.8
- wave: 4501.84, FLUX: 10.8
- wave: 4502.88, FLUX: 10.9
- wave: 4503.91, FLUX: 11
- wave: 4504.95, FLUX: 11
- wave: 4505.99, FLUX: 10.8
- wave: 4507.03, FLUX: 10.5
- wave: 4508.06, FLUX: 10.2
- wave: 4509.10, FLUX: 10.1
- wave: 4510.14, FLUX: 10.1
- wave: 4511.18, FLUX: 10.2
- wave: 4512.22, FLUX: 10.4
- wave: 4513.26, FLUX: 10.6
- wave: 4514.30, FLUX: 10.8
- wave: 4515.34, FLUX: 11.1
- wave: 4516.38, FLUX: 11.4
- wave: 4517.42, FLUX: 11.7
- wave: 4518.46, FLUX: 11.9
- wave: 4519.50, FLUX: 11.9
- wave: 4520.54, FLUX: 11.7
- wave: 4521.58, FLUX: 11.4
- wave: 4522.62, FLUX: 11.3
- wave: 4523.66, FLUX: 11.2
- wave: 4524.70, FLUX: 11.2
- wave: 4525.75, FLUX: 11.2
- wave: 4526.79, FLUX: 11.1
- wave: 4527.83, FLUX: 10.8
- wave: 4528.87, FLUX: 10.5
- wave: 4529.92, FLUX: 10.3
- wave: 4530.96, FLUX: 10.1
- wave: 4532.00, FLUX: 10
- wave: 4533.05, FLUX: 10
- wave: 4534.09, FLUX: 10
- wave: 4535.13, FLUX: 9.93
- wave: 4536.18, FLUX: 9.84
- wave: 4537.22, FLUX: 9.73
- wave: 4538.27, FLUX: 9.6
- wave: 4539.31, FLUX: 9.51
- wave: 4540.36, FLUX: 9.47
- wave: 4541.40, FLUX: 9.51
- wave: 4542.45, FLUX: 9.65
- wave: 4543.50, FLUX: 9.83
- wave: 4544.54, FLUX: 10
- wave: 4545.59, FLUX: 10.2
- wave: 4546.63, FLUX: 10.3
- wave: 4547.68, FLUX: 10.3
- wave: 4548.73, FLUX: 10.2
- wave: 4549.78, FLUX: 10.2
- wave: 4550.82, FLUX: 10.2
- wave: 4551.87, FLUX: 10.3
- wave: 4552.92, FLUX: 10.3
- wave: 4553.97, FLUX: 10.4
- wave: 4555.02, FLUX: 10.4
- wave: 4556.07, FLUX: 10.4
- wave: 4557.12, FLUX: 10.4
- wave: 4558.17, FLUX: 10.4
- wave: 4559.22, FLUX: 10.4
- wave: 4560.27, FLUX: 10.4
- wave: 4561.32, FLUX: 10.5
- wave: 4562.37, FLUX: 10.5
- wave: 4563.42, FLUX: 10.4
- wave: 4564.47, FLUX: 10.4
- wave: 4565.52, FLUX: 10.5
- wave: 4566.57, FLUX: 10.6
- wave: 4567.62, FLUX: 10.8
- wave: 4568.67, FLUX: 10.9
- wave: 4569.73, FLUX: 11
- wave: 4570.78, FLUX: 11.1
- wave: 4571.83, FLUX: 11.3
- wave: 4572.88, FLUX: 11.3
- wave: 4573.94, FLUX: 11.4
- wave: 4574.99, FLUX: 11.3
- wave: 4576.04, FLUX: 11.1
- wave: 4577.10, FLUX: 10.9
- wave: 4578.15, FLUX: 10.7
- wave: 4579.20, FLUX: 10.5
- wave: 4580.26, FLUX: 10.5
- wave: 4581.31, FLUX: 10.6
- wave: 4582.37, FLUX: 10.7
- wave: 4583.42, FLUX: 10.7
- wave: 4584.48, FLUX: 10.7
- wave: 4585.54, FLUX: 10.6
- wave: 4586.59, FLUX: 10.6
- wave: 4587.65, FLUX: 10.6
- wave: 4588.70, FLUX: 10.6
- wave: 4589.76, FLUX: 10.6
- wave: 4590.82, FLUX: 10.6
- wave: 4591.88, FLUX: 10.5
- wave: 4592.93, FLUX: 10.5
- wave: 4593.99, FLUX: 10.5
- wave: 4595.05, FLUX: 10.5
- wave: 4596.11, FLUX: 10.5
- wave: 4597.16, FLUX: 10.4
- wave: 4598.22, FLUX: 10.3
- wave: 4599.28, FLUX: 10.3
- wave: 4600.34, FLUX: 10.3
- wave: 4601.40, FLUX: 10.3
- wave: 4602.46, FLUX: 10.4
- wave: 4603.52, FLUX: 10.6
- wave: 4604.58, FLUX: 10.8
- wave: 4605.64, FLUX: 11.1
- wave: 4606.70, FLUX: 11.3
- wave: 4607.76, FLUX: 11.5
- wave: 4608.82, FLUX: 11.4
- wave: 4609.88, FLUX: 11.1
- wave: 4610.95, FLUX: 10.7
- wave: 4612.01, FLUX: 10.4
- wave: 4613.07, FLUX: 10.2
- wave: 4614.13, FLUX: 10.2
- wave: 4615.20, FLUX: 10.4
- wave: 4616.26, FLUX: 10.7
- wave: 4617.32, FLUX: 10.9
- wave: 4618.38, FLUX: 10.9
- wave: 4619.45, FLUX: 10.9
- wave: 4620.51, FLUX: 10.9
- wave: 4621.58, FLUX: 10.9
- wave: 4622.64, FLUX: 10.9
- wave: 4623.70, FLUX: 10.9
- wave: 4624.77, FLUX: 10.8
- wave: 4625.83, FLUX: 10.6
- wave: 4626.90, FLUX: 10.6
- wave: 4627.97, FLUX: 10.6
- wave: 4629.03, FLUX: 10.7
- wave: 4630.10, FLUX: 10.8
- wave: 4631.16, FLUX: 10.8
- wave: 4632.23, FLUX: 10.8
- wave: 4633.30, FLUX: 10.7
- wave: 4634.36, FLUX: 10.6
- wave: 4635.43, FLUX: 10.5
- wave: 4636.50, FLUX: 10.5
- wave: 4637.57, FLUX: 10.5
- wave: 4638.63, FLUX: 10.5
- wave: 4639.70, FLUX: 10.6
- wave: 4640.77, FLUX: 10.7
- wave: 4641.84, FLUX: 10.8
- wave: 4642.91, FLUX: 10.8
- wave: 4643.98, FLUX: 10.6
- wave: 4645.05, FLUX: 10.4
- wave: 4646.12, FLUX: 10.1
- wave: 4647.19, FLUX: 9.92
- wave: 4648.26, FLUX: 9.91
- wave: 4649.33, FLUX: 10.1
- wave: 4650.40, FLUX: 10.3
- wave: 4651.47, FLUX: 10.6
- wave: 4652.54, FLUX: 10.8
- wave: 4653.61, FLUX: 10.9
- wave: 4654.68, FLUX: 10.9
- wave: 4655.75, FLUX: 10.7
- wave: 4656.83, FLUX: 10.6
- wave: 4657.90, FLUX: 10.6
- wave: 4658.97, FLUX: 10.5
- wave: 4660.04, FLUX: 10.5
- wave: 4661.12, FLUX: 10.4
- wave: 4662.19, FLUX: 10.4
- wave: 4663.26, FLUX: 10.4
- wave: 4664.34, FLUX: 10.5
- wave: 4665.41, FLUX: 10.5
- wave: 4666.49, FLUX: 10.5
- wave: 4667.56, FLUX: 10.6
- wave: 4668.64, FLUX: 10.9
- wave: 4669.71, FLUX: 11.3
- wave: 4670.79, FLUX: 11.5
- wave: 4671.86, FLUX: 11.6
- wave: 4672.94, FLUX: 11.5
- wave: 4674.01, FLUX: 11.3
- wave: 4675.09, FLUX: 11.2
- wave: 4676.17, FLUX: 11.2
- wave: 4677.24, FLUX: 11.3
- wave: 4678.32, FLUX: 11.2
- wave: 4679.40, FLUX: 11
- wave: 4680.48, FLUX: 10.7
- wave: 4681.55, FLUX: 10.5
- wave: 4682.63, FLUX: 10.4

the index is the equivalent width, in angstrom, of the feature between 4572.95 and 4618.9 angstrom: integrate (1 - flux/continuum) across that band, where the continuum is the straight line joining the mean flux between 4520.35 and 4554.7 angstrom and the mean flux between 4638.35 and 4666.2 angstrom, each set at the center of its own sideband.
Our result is -1.3 angstrom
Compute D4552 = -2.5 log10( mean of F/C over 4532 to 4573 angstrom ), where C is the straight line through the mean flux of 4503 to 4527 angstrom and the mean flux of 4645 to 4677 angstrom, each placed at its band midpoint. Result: 0.07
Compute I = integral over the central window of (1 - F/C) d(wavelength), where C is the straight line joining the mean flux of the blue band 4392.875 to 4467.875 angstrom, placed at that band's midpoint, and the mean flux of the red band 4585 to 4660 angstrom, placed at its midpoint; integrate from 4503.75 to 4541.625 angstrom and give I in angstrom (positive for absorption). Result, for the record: -1.2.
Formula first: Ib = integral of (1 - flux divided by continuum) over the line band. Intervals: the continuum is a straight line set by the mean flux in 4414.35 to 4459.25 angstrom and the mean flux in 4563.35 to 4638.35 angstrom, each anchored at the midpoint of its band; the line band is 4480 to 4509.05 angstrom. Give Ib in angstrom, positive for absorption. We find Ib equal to -1.2 angstrom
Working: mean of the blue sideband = 9.97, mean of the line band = 10.7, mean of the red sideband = 10.7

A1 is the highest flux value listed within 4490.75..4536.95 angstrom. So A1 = 11.9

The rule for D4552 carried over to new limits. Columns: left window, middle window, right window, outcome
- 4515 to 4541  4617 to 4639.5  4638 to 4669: -0.02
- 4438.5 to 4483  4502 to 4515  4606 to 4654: -0.03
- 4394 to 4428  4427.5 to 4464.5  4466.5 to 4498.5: 0.03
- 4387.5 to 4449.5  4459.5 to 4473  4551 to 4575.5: -0.01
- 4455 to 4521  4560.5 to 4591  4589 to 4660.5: -0.01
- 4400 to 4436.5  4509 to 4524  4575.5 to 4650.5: -0.08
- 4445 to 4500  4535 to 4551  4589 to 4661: 0.06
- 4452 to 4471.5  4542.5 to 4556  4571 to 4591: 0.04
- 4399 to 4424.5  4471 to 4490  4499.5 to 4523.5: -0.01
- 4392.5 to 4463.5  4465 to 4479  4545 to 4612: -0.04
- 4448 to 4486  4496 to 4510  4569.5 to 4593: -0.02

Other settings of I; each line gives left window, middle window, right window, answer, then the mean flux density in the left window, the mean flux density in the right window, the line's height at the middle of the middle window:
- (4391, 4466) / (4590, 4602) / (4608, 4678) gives 0.1 angstrom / 9.91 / 10.7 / 10.5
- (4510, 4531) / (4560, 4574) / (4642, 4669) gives 0.1 angstrom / 11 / 10.5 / 10.8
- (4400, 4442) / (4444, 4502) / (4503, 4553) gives -1.1 angstrom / 9.89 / 10.5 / 10.2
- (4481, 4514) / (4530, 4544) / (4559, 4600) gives 1.1 angstrom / 10.6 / 10.7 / 10.6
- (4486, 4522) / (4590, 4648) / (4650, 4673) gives 0.6 angstrom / 10.8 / 10.7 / 10.8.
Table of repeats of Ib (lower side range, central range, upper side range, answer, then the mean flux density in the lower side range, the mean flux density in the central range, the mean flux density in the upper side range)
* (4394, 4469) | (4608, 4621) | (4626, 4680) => -0.2 angstrom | 9.94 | 10.7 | 10.7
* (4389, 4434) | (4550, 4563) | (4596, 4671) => 0.0 angstrom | 9.89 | 10.4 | 10.6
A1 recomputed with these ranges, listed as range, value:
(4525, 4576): 11.4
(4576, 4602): 11.1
